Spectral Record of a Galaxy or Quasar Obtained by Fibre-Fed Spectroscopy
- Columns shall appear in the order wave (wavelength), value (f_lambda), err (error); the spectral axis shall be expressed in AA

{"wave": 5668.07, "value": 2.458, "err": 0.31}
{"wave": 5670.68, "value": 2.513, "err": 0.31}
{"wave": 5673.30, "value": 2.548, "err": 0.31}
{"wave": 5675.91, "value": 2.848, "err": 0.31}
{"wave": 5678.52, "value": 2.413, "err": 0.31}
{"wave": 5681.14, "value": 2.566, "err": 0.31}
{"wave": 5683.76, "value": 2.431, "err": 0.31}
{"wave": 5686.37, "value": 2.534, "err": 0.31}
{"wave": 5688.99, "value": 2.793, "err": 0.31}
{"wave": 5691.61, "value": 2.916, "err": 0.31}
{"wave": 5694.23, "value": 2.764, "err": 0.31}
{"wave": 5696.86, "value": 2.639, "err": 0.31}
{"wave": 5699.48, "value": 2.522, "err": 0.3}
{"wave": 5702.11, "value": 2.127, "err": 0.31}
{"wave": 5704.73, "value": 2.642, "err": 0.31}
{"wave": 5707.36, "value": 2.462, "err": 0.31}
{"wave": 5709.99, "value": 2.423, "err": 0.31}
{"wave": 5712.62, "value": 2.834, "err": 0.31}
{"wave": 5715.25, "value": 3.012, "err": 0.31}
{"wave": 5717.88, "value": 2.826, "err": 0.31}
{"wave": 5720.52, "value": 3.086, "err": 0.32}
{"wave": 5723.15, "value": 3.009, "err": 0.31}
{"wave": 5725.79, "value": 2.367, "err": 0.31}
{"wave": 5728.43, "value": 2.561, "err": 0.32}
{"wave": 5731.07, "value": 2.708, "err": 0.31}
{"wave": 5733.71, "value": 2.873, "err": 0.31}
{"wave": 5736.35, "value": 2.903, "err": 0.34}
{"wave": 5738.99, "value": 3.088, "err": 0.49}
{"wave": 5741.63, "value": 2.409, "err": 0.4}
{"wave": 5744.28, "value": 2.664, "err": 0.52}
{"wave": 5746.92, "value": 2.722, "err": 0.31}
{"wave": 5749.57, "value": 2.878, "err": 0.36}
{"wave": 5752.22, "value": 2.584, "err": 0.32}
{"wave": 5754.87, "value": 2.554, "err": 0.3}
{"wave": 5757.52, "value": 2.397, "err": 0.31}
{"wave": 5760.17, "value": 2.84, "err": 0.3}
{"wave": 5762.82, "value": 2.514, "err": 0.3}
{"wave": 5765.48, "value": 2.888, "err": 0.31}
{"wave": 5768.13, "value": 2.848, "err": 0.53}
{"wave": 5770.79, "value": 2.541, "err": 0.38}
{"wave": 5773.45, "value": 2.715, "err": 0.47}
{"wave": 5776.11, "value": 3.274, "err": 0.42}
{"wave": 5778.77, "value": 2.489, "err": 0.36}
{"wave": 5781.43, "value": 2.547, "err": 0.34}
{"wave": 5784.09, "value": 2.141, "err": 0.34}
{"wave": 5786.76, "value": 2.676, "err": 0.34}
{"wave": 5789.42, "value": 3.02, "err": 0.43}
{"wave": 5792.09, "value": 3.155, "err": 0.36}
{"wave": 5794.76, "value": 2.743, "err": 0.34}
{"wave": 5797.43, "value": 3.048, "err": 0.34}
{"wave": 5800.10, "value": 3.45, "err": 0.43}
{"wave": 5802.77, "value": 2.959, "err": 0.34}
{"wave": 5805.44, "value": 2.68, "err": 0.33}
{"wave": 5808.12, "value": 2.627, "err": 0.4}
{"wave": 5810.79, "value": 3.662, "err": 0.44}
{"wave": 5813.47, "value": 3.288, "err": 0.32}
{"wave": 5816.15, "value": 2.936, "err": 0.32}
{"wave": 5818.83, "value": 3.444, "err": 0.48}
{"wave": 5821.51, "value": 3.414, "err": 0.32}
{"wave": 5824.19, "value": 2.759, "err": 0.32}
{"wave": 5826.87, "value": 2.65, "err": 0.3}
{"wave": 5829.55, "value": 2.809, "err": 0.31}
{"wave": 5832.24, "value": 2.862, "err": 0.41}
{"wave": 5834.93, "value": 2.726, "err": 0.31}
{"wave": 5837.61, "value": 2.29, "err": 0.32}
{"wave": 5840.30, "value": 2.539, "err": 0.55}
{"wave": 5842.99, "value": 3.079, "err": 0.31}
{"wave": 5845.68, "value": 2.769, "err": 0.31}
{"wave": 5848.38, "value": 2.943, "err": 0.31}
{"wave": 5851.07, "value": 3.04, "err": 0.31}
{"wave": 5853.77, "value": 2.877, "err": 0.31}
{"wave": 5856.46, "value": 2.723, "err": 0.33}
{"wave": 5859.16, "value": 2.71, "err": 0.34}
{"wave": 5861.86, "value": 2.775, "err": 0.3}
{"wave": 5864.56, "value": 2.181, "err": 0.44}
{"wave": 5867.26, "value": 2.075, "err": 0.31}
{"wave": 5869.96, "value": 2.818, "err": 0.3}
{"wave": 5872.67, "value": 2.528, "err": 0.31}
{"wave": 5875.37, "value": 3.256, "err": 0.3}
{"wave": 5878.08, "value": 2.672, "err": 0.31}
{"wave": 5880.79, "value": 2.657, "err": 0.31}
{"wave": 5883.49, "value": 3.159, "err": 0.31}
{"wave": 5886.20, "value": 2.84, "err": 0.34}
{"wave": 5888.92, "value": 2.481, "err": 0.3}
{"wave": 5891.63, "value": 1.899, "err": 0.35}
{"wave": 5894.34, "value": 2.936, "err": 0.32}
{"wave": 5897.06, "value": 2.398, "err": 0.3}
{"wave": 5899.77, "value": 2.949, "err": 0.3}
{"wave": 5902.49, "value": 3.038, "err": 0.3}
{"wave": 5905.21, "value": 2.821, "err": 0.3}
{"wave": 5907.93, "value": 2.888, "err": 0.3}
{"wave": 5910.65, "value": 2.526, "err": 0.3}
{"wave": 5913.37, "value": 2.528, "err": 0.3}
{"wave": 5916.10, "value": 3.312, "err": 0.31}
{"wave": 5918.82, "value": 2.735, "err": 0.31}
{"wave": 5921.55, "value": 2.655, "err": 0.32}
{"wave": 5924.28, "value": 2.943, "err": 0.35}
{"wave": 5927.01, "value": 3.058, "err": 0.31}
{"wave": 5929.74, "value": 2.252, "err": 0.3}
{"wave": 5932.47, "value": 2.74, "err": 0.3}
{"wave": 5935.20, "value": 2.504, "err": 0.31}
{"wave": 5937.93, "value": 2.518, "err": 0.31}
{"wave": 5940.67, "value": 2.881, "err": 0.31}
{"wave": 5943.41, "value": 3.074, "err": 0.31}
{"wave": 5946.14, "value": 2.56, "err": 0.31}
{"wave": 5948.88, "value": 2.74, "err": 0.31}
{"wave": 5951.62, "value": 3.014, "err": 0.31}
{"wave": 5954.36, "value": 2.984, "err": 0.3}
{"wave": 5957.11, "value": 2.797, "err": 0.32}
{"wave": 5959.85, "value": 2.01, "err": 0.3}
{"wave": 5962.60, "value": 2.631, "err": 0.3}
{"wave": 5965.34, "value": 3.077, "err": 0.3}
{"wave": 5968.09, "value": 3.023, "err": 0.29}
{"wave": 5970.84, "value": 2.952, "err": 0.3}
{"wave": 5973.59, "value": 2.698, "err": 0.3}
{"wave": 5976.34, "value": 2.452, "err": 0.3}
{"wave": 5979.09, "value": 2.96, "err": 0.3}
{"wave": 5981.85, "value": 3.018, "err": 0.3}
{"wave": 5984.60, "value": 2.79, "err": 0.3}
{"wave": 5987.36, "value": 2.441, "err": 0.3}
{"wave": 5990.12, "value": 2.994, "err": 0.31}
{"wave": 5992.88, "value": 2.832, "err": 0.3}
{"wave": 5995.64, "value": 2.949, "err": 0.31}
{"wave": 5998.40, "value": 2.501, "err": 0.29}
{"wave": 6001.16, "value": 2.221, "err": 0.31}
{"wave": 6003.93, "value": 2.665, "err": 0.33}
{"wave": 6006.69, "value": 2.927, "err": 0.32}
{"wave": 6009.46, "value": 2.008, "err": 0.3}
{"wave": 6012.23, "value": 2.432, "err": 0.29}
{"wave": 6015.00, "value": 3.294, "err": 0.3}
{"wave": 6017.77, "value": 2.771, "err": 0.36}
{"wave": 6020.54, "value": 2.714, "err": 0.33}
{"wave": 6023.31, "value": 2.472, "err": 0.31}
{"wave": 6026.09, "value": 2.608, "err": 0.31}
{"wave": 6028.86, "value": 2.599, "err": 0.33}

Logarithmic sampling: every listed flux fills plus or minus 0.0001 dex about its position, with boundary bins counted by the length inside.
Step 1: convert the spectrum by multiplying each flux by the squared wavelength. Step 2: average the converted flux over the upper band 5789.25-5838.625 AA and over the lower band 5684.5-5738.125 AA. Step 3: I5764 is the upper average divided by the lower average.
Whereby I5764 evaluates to 1.14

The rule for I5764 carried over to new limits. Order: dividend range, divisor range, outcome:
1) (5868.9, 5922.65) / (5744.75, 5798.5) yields 1.05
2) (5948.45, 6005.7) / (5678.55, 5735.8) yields 1.13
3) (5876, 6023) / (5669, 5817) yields 1.07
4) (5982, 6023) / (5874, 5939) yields 1.01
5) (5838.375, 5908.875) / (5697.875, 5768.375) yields 1.06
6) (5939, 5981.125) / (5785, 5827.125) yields 0.97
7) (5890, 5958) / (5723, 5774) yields 1.08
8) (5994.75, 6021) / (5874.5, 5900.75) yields 1.01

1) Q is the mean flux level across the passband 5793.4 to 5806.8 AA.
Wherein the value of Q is 2.98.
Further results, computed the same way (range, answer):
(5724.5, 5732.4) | 2.55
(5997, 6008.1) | 2.58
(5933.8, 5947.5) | 2.71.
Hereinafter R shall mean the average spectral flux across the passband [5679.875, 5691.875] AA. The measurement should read 2.63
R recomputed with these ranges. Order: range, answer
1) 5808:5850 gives 2.93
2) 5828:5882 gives 2.72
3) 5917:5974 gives 2.76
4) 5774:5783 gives 2.75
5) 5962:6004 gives 2.77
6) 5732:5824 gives 2.85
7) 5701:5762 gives 2.7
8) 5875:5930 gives 2.76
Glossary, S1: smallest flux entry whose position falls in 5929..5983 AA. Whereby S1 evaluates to 2.01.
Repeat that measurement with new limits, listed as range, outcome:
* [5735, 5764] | 2.397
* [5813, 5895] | 1.899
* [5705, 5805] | 2.141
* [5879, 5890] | 2.481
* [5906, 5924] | 2.526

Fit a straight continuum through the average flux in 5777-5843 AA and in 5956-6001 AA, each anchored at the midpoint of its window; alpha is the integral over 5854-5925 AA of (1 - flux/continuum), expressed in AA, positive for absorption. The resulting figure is 2.6 AA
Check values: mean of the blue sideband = 2.88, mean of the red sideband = 2.74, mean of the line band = 2.71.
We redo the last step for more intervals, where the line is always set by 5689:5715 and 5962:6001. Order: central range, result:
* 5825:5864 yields -0.7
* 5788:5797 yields -1.0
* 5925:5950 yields 0.5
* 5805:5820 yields -2.5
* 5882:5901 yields 0.5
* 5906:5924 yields -0.2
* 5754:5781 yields -0.4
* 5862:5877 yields 0.7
